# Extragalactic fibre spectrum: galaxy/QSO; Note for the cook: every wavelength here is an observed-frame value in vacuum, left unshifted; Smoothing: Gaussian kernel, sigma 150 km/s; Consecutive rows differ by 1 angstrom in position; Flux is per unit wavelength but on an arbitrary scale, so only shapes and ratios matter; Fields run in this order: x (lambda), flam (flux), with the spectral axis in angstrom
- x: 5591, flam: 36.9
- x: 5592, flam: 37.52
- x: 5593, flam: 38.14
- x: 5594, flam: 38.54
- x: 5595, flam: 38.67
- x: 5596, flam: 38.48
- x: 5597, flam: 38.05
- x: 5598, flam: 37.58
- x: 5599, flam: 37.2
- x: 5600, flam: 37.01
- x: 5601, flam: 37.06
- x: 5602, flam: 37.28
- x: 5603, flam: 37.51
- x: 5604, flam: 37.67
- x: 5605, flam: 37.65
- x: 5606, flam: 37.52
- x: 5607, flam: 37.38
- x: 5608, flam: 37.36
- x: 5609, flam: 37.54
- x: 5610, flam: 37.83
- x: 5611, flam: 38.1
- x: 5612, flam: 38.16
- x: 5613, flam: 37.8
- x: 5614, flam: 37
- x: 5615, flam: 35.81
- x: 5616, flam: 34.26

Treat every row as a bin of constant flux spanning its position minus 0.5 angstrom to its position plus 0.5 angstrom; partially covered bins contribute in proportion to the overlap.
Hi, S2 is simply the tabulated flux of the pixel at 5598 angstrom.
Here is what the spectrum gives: 37.58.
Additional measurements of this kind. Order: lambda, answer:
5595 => 38.67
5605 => 37.65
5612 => 38.16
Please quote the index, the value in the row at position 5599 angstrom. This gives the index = 37.2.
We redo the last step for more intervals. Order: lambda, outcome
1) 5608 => 37.36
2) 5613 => 37.8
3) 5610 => 37.83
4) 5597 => 38.05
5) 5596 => 38.48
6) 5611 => 38.1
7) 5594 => 38.54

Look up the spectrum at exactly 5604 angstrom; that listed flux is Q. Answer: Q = 37.67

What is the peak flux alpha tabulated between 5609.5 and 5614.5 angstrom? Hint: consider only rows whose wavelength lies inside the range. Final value 38.16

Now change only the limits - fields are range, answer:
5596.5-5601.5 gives 38.05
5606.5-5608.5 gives 37.38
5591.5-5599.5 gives 38.67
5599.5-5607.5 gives 37.67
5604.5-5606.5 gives 37.65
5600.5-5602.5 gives 37.28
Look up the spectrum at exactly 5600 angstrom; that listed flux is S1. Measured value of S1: 37.01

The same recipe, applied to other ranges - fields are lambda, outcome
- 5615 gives 35.81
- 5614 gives 37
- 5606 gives 37.52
